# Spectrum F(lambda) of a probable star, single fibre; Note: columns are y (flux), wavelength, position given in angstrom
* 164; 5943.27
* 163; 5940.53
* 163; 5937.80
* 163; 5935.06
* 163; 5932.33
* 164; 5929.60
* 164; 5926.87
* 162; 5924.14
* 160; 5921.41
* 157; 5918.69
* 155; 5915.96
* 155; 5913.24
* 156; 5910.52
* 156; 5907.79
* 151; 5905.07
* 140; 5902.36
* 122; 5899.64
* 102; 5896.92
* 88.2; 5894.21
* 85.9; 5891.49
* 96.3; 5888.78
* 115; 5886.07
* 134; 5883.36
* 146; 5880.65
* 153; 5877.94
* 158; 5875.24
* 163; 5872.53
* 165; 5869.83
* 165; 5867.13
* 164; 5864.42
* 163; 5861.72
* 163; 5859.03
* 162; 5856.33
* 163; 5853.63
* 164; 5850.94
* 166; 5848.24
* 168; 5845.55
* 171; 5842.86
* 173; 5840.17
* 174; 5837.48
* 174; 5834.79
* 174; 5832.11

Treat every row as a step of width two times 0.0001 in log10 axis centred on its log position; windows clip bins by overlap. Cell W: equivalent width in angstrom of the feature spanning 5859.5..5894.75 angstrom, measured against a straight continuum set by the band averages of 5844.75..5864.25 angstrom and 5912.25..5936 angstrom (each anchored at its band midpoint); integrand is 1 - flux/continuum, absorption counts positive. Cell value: 4.99 angstrom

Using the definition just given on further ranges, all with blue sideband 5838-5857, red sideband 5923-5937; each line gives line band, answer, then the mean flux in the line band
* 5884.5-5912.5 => 7.2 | 122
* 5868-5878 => 0.3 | 161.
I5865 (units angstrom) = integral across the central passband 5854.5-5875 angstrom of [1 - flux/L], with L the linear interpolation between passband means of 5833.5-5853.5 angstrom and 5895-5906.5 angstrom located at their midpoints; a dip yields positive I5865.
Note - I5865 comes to -1.3 angstrom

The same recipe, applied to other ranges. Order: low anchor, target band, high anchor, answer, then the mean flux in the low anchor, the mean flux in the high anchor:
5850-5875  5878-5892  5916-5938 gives 3.62 angstrom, 163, 161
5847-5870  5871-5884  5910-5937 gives 0.86 angstrom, 164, 160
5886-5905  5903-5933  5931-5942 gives -4.27 angstrom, 110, 163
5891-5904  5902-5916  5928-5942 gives -2.94 angstrom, 110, 163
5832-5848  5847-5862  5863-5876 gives 0.36 angstrom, 172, 163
